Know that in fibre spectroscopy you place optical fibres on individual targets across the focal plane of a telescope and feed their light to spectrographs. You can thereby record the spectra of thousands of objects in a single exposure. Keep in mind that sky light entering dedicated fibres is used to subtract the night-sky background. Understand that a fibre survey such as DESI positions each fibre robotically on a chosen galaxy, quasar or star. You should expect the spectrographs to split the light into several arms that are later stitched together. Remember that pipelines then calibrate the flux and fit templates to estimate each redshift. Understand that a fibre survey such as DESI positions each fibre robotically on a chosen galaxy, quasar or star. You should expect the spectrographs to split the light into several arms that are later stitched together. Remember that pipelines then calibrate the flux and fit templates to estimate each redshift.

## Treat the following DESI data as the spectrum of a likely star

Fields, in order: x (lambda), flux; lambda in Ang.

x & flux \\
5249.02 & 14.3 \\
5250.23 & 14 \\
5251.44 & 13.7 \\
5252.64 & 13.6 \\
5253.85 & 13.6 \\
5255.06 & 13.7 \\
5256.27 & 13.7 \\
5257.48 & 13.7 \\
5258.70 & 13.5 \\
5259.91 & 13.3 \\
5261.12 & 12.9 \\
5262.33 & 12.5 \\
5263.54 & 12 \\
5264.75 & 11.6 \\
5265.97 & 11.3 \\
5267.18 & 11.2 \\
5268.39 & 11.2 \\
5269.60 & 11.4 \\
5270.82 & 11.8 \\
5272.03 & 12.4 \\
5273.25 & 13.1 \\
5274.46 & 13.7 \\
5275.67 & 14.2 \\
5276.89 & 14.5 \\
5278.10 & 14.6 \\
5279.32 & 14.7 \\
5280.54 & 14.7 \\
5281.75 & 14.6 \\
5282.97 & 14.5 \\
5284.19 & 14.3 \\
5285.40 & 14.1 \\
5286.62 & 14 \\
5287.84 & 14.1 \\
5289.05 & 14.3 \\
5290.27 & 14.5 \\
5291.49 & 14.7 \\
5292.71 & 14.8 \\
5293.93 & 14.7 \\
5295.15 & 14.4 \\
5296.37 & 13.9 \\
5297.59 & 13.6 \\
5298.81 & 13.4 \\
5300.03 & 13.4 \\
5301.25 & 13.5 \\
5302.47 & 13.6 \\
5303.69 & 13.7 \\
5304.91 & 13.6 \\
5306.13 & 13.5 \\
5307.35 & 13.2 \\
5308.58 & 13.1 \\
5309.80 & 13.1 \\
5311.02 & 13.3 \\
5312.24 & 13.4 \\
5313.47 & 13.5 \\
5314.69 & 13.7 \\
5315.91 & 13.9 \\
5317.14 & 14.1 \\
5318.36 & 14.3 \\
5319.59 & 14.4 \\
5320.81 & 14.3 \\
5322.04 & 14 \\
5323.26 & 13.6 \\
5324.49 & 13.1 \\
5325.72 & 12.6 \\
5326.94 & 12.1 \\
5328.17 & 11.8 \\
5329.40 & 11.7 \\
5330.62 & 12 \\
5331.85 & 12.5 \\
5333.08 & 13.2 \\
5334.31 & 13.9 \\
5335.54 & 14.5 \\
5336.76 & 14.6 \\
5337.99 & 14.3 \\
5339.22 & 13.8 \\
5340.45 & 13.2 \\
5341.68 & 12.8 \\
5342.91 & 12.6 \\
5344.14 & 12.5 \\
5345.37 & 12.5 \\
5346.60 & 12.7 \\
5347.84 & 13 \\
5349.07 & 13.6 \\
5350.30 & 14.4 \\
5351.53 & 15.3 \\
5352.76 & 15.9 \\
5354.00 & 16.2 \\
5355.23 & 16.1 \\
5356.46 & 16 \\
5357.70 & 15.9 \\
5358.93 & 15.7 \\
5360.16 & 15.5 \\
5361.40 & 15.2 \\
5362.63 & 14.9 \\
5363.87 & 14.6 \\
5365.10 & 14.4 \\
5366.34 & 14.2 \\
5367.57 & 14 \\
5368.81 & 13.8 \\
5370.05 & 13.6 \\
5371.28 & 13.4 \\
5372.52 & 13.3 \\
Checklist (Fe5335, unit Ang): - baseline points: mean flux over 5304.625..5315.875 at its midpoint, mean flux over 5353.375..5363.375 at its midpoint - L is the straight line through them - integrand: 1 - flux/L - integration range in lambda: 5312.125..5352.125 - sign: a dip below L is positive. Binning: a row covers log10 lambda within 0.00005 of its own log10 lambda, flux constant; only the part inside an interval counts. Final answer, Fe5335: 2.8 Ang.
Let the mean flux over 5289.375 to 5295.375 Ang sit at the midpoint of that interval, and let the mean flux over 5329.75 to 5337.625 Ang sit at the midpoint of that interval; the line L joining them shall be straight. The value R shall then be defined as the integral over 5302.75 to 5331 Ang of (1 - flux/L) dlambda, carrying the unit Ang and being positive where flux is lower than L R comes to 1.20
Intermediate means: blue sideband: 14.6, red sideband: 13.4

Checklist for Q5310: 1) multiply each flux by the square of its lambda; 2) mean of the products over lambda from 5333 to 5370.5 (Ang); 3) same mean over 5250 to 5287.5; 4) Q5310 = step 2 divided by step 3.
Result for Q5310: 1.11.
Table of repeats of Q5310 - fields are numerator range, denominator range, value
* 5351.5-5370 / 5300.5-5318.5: 1.14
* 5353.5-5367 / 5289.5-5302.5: 1.12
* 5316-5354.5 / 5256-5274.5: 1.12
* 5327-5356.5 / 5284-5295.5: 0.97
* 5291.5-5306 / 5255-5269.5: 1.13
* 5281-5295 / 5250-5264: 1.09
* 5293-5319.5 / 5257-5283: 1.07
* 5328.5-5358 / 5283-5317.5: 1.02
